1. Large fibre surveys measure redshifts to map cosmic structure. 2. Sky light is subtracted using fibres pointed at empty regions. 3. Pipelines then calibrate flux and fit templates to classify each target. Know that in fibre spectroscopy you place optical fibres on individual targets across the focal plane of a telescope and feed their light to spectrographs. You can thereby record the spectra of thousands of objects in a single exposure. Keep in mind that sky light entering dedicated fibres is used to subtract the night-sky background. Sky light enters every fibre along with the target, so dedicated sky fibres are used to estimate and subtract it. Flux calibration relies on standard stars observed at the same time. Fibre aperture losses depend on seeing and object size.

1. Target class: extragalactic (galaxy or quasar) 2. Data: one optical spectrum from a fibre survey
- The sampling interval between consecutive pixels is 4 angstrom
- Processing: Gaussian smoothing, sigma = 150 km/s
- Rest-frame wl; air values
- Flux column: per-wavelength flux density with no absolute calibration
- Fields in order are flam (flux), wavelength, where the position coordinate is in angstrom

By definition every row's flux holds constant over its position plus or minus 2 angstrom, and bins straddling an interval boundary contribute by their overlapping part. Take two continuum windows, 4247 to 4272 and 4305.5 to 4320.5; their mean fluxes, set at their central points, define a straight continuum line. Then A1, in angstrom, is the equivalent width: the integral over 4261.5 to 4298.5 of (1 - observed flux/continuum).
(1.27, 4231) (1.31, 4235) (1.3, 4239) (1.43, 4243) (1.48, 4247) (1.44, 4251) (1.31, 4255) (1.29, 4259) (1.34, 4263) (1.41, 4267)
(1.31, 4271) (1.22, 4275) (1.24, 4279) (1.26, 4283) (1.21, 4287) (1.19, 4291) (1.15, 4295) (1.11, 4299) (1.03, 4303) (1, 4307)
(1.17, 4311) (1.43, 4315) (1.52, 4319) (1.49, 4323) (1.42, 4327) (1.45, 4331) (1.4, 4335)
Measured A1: 2.2 angstrom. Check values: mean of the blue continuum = 1.36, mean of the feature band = 1.25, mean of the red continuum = 1.28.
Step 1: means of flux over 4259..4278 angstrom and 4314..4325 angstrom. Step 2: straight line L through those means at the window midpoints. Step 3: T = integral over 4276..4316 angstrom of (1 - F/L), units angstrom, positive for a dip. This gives 6.5 angstrom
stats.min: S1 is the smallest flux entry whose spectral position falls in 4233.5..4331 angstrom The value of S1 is 1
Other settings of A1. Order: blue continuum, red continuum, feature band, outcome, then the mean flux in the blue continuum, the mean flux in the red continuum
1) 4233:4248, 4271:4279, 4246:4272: -1.21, 1.37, 1.25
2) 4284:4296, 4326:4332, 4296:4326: 1.72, 1.19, 1.43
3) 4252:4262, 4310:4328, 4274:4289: 1.37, 1.32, 1.42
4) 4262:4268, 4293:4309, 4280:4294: -0.31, 1.38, 1.07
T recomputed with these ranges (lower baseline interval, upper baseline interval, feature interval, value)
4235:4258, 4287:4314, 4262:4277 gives -0.5 angstrom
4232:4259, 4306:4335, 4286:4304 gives 3.0 angstrom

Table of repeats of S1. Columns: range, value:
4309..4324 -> 1.17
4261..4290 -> 1.21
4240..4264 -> 1.29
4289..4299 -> 1.11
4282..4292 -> 1.19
